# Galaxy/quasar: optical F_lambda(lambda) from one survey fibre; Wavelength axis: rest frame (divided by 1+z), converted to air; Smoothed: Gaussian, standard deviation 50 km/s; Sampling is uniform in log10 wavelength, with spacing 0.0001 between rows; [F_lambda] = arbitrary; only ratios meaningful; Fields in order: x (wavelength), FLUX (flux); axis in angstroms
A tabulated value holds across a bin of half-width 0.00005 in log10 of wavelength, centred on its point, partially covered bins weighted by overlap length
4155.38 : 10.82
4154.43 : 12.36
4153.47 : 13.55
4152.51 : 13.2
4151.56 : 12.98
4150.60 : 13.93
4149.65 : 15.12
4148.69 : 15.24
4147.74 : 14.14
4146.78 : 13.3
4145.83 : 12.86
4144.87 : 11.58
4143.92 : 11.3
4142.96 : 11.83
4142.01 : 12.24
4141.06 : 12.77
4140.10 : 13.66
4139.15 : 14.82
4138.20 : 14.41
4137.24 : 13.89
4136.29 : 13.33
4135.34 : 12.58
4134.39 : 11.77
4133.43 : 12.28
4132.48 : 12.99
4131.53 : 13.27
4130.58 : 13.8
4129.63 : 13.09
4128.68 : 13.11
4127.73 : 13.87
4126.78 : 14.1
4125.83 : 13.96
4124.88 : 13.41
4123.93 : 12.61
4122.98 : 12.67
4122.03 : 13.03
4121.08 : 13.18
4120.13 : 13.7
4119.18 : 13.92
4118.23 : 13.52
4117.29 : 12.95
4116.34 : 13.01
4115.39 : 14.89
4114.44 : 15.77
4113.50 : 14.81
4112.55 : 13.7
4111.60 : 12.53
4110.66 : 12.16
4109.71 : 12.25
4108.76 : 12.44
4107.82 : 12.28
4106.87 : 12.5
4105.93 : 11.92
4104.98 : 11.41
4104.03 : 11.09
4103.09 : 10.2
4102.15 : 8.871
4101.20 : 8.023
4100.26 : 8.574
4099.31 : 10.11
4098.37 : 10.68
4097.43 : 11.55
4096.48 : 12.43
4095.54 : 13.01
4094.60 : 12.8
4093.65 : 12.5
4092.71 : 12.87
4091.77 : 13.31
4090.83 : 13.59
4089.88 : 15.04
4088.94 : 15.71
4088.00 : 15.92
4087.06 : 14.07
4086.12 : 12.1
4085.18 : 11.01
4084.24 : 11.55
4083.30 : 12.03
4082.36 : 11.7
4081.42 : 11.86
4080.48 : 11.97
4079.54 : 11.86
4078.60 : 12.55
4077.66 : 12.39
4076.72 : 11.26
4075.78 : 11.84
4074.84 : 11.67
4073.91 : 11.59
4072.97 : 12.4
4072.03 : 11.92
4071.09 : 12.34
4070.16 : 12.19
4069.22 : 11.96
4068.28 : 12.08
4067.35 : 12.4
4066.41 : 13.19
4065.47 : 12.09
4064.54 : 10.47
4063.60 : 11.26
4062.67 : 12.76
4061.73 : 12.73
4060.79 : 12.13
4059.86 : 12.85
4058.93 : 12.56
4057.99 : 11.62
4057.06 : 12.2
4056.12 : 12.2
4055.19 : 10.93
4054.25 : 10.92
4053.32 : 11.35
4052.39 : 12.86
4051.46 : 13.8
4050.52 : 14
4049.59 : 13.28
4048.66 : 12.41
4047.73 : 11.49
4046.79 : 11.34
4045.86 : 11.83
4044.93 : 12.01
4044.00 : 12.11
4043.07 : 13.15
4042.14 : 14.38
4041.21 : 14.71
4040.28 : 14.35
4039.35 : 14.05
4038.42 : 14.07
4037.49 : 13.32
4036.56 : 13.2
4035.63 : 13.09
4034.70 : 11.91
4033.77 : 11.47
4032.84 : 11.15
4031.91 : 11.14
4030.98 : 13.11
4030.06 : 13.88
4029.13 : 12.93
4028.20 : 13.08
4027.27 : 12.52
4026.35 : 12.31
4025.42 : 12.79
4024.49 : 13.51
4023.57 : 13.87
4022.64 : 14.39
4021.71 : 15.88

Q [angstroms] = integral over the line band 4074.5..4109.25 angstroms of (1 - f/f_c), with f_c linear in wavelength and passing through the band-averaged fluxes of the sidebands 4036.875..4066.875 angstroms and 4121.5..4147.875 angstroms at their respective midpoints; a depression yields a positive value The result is 2.2 angstroms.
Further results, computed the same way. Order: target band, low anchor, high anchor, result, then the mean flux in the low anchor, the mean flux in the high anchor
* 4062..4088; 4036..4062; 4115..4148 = 1.55 angstroms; 12.7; 13.2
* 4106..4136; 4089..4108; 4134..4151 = -1.71 angstroms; 11.7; 13.3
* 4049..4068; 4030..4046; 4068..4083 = 0.21 angstroms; 12.9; 12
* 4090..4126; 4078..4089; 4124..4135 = 1.34 angstroms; 12.6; 13.2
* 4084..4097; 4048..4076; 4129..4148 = -0.85 angstroms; 12.2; 13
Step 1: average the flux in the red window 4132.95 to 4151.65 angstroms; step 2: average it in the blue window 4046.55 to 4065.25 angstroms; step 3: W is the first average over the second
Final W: 1.09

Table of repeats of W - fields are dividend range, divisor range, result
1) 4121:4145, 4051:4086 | 1.09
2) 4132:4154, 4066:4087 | 1.10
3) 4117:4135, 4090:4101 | 1.11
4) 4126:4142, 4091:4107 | 1.18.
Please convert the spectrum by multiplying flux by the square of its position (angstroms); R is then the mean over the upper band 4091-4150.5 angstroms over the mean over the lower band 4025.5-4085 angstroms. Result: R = 1.07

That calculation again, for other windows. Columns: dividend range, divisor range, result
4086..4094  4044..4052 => 1.14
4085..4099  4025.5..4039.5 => 1.06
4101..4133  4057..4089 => 1.07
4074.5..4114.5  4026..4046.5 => 0.97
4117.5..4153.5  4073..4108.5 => 1.13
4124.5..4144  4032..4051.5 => 1.07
